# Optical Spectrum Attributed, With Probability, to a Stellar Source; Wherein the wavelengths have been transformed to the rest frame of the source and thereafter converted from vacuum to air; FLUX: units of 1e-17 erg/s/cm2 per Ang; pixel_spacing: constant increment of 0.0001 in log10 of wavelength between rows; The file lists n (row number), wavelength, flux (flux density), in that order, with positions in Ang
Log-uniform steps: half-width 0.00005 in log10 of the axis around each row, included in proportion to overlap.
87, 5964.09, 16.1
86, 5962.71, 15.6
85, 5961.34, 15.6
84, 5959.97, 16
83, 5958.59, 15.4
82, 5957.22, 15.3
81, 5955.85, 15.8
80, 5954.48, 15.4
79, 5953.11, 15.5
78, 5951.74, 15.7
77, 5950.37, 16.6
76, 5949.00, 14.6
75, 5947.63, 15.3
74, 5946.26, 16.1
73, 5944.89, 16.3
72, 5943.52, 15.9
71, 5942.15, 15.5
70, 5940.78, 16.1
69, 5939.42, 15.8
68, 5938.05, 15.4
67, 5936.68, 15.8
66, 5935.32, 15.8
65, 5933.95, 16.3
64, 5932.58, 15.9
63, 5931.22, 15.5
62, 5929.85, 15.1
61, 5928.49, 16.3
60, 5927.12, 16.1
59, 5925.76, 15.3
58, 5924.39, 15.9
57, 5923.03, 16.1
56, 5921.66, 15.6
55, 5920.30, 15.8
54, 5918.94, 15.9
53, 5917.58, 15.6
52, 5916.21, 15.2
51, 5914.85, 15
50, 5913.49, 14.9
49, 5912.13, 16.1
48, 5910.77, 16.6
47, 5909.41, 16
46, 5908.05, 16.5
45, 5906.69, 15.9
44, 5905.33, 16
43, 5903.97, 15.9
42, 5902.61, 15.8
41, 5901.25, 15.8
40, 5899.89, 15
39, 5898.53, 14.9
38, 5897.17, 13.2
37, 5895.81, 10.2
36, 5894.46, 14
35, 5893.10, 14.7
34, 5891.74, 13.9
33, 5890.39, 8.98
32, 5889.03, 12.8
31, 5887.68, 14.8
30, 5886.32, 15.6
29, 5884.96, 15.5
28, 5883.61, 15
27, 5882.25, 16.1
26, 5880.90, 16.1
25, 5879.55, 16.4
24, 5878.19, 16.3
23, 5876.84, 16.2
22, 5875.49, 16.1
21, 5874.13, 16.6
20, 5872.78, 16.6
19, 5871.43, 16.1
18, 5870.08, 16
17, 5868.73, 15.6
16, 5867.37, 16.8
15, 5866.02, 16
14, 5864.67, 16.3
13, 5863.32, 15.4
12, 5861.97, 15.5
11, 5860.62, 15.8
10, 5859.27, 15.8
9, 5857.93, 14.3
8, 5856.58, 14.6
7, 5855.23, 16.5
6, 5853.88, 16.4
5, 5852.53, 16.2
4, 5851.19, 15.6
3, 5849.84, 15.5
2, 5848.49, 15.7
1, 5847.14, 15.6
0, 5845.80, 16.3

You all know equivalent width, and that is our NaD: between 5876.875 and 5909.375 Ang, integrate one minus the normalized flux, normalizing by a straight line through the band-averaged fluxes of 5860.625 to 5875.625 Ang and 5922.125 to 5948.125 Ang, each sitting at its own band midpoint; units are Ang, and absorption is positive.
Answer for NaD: 2.37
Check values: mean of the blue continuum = 16.1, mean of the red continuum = 15.8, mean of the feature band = 14.8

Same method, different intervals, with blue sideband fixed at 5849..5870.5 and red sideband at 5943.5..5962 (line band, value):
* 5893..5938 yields 0.8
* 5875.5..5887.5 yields -0.1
